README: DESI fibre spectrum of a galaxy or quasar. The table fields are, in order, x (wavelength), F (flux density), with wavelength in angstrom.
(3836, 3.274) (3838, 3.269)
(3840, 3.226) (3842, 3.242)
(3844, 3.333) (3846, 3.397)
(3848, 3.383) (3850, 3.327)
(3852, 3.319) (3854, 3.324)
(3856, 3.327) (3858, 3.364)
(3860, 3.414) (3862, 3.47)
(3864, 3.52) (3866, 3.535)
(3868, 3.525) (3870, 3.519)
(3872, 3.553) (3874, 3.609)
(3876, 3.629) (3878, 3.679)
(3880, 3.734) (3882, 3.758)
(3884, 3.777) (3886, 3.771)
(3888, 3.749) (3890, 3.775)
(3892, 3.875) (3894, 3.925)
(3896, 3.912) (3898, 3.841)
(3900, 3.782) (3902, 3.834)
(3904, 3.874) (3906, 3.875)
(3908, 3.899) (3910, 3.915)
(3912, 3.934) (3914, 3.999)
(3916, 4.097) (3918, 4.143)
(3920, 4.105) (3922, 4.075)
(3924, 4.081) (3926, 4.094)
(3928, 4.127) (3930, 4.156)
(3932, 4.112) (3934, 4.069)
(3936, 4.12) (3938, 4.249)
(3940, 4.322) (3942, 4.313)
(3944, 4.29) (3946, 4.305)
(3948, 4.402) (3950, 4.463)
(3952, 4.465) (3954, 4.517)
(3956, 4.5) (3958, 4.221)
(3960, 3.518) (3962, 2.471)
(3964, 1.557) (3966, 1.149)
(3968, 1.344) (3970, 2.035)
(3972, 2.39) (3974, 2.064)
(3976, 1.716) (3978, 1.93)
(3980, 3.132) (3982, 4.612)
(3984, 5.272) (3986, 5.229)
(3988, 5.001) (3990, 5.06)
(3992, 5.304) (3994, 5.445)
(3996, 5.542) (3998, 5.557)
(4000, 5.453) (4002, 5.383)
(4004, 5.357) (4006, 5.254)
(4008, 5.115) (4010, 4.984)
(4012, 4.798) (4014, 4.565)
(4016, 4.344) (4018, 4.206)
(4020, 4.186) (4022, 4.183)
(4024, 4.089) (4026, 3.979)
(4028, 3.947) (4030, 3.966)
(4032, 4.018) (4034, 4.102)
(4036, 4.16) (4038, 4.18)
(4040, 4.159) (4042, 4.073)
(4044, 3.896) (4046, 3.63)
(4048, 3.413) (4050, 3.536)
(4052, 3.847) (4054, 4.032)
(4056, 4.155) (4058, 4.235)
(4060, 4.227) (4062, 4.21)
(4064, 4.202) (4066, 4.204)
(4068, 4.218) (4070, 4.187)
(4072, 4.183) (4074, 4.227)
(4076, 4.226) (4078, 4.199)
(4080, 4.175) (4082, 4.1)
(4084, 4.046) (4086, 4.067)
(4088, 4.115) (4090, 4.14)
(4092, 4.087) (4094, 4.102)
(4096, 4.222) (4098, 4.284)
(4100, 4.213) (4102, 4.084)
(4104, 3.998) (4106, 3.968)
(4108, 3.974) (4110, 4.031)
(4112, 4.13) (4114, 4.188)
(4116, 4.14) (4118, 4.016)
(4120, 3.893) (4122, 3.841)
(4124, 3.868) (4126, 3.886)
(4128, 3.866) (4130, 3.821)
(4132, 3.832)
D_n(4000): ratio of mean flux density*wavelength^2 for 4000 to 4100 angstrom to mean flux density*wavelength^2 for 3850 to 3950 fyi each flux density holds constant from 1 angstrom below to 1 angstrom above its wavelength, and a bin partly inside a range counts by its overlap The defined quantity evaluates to 1.2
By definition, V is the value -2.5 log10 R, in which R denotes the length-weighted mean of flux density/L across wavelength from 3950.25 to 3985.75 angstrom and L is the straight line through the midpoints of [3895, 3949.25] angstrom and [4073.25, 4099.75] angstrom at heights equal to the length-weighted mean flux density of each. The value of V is 0.312 mag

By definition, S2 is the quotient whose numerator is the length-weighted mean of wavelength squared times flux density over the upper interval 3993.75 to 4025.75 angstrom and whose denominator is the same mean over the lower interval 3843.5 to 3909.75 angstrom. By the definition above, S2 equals 1.4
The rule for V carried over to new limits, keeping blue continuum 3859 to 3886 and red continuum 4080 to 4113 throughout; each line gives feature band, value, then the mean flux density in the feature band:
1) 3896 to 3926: -0.08 mag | 3.96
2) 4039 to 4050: 0.05 mag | 3.81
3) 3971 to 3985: 0.26 mag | 3.02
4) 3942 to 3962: -0.12 mag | 4.21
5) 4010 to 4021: -0.14 mag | 4.47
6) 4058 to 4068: -0.05 mag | 4.21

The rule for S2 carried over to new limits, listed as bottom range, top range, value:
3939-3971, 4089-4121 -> 1.26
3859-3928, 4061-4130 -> 1.19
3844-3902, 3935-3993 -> 1.06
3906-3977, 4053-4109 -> 1.22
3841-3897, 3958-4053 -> 1.20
